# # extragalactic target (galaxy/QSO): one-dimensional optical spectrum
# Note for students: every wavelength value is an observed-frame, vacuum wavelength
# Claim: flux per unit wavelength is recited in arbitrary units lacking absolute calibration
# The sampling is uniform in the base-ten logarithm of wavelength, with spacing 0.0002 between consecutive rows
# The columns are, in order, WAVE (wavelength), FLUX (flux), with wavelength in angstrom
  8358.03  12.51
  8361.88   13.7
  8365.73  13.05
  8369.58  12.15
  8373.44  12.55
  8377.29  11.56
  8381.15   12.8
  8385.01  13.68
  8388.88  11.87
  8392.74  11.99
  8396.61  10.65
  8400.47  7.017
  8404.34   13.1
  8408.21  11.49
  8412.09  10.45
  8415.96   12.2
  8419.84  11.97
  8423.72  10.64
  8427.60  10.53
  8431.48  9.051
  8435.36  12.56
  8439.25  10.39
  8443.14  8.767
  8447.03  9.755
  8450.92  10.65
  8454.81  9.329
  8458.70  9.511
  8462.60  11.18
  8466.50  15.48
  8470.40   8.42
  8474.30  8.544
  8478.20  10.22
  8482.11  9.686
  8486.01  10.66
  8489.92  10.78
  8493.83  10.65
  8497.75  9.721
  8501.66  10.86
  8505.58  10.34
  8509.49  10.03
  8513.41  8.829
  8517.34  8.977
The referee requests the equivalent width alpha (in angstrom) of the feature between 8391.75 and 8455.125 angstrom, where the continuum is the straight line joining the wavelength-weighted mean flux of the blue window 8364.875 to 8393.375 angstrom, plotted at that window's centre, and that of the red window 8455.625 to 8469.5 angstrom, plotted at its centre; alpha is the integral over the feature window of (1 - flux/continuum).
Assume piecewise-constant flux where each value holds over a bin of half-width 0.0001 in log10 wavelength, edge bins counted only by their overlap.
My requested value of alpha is 7.14 angstrom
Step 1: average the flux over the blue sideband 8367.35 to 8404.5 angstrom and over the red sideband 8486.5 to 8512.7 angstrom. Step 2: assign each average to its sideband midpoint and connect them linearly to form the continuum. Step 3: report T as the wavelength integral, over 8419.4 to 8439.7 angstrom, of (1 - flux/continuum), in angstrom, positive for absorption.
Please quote 0.65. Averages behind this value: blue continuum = 11.7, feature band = 10.8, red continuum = 10.3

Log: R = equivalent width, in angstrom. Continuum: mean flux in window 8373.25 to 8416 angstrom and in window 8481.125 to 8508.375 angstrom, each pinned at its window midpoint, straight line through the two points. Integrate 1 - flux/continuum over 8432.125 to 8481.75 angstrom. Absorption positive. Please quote 2.3 angstrom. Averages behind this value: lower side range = 11.5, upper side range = 10.4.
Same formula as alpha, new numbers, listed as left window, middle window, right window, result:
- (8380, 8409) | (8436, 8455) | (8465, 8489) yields 1.5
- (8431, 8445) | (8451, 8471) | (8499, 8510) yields -1.1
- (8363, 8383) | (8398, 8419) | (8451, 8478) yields 1.4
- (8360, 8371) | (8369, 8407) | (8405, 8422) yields 2.0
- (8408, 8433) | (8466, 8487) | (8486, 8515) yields 0.6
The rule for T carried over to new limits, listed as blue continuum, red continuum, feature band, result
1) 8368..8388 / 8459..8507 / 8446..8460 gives 1.59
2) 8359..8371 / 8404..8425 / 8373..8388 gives -0.10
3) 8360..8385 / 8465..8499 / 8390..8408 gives 1.98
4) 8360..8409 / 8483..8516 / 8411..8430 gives 0.47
